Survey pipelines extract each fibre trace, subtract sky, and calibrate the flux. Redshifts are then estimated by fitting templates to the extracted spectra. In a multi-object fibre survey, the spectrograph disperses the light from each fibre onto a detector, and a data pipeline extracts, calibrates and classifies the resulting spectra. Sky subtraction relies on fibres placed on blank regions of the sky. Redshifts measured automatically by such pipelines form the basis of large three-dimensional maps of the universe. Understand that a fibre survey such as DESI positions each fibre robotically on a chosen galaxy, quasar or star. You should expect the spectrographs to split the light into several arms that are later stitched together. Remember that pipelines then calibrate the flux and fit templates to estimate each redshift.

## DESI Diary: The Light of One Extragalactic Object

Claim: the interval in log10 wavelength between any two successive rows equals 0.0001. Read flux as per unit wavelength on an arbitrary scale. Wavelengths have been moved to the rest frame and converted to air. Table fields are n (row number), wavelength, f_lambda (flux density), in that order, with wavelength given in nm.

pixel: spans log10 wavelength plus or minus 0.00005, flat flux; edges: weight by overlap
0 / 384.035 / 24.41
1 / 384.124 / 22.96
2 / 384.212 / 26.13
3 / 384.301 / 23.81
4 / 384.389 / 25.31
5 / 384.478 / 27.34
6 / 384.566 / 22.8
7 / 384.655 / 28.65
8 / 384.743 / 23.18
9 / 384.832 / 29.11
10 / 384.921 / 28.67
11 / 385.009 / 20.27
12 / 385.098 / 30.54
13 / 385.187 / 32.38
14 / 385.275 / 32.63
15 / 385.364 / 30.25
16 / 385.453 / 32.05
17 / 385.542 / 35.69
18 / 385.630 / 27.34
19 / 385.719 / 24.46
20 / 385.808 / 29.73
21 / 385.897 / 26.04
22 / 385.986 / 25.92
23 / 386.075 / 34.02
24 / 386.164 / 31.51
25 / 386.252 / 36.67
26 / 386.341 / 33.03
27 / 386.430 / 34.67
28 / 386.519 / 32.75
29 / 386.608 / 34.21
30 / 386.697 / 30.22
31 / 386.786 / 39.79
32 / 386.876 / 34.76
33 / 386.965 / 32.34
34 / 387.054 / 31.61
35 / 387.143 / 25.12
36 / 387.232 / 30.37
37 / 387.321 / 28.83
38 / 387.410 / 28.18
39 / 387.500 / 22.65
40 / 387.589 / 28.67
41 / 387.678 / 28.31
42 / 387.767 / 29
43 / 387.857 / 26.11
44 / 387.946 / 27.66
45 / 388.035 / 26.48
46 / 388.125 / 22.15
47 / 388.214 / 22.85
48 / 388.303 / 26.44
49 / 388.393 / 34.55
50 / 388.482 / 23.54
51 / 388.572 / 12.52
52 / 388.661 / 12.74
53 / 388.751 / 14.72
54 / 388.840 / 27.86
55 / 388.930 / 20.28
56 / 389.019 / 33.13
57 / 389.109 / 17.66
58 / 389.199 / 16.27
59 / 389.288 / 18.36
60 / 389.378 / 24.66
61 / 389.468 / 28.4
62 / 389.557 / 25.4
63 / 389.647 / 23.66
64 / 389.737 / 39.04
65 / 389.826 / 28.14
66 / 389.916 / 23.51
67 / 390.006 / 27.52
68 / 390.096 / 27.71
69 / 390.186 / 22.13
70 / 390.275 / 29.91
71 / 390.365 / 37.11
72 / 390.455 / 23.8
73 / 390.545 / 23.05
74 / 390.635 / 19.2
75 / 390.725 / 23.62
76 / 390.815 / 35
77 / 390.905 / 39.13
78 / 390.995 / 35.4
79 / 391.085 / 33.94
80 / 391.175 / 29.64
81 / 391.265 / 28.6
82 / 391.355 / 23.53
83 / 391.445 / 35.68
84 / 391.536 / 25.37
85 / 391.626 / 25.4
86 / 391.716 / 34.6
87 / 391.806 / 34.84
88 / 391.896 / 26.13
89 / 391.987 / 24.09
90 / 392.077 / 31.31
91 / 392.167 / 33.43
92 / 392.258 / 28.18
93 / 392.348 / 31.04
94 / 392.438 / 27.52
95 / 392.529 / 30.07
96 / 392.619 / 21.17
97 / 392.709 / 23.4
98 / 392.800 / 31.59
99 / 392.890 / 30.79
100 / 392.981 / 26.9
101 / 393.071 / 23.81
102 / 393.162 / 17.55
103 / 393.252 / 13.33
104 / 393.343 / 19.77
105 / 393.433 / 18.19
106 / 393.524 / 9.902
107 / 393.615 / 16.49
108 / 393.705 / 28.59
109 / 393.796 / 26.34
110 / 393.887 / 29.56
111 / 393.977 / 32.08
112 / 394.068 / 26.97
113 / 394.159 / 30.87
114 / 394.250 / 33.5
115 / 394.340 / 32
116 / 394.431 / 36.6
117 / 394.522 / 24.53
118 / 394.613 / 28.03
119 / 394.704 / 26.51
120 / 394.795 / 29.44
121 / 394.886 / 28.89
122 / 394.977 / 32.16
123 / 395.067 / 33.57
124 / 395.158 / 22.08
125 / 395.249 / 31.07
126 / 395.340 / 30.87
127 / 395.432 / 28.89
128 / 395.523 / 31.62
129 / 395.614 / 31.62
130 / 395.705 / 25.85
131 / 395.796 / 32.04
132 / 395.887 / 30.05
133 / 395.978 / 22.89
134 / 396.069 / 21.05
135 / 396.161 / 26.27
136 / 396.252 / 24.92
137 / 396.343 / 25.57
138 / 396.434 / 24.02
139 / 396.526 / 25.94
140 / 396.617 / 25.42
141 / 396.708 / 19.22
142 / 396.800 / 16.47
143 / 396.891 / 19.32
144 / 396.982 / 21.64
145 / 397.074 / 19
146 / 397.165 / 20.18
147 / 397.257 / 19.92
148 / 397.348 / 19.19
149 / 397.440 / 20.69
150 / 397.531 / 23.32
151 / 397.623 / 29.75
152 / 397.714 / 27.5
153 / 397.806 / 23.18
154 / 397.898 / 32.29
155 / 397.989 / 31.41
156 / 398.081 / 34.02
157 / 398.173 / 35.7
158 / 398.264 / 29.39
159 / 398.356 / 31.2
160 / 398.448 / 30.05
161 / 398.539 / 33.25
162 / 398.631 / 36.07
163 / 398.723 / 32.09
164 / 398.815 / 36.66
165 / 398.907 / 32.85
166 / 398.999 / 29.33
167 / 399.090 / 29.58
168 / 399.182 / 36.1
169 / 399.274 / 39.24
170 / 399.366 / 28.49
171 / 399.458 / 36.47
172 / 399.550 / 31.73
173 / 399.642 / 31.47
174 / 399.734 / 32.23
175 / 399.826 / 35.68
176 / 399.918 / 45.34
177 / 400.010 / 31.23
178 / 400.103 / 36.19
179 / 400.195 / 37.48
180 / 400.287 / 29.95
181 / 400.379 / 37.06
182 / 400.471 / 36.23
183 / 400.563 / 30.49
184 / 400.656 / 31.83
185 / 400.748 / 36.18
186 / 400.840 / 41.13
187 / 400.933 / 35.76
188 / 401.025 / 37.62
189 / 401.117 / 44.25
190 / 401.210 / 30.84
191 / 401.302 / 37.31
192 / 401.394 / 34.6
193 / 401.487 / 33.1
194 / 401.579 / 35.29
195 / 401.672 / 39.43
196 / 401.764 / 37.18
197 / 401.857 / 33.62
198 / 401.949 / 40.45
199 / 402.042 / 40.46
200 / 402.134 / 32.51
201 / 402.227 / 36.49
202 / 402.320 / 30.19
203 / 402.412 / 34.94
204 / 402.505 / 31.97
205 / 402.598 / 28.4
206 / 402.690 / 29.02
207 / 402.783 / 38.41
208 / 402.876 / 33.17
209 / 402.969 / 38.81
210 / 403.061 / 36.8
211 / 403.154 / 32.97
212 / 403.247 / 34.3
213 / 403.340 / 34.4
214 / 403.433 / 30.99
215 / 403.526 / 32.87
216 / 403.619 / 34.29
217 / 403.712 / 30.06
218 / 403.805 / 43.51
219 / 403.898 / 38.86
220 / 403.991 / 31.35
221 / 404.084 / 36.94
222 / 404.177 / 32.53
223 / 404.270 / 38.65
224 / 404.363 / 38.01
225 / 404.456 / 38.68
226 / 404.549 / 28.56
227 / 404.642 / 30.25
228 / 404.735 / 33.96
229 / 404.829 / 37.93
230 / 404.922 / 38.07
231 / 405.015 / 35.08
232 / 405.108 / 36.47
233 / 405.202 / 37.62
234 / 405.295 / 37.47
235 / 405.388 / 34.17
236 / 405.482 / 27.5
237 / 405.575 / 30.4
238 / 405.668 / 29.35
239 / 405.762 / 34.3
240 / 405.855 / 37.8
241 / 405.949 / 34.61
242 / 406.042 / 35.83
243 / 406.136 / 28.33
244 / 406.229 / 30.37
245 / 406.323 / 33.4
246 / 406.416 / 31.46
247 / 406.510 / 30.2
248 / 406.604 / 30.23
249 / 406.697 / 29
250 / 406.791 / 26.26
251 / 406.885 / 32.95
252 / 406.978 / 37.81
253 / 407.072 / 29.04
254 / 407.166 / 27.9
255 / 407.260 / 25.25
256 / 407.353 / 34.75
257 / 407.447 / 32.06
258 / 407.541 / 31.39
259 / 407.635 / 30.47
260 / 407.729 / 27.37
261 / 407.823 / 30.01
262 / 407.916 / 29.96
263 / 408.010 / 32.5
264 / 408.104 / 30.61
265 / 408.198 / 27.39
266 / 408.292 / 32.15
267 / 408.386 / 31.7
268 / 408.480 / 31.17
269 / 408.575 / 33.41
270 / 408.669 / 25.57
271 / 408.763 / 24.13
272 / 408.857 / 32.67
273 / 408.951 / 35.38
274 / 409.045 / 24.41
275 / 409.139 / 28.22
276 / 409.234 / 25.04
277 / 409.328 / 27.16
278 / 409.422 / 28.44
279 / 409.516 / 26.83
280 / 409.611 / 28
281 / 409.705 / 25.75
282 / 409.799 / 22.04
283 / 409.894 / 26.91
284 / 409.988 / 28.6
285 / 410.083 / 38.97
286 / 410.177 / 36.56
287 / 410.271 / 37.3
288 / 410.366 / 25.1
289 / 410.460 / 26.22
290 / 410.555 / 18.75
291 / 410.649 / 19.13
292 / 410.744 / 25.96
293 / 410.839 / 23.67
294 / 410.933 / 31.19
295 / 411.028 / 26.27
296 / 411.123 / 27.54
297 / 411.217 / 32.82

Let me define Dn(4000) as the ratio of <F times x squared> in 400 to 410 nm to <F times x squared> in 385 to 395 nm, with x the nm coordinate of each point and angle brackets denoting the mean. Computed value 1.28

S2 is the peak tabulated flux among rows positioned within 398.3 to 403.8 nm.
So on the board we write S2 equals 45.34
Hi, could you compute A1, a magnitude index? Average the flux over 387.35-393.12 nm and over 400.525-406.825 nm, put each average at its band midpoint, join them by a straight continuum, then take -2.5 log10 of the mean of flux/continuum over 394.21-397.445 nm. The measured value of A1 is 0.14 mag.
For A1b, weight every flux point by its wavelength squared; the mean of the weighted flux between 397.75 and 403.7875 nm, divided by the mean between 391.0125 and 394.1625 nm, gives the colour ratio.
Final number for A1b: 1.34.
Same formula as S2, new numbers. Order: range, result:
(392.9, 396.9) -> 36.6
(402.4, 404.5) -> 43.51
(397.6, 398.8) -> 36.07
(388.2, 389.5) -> 34.55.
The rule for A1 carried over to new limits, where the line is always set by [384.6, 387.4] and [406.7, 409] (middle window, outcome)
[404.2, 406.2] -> -0.13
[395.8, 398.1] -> 0.25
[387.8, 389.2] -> 0.30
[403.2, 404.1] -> -0.14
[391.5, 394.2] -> 0.17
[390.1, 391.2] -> 0.04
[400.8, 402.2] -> -0.21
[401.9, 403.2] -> -0.14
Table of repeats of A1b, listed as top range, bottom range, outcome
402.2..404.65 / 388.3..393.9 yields 1.41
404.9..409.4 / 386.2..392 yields 1.23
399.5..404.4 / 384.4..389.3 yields 1.38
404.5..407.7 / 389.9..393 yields 1.21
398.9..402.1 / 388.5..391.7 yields 1.43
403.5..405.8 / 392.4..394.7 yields 1.43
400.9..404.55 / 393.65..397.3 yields 1.36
